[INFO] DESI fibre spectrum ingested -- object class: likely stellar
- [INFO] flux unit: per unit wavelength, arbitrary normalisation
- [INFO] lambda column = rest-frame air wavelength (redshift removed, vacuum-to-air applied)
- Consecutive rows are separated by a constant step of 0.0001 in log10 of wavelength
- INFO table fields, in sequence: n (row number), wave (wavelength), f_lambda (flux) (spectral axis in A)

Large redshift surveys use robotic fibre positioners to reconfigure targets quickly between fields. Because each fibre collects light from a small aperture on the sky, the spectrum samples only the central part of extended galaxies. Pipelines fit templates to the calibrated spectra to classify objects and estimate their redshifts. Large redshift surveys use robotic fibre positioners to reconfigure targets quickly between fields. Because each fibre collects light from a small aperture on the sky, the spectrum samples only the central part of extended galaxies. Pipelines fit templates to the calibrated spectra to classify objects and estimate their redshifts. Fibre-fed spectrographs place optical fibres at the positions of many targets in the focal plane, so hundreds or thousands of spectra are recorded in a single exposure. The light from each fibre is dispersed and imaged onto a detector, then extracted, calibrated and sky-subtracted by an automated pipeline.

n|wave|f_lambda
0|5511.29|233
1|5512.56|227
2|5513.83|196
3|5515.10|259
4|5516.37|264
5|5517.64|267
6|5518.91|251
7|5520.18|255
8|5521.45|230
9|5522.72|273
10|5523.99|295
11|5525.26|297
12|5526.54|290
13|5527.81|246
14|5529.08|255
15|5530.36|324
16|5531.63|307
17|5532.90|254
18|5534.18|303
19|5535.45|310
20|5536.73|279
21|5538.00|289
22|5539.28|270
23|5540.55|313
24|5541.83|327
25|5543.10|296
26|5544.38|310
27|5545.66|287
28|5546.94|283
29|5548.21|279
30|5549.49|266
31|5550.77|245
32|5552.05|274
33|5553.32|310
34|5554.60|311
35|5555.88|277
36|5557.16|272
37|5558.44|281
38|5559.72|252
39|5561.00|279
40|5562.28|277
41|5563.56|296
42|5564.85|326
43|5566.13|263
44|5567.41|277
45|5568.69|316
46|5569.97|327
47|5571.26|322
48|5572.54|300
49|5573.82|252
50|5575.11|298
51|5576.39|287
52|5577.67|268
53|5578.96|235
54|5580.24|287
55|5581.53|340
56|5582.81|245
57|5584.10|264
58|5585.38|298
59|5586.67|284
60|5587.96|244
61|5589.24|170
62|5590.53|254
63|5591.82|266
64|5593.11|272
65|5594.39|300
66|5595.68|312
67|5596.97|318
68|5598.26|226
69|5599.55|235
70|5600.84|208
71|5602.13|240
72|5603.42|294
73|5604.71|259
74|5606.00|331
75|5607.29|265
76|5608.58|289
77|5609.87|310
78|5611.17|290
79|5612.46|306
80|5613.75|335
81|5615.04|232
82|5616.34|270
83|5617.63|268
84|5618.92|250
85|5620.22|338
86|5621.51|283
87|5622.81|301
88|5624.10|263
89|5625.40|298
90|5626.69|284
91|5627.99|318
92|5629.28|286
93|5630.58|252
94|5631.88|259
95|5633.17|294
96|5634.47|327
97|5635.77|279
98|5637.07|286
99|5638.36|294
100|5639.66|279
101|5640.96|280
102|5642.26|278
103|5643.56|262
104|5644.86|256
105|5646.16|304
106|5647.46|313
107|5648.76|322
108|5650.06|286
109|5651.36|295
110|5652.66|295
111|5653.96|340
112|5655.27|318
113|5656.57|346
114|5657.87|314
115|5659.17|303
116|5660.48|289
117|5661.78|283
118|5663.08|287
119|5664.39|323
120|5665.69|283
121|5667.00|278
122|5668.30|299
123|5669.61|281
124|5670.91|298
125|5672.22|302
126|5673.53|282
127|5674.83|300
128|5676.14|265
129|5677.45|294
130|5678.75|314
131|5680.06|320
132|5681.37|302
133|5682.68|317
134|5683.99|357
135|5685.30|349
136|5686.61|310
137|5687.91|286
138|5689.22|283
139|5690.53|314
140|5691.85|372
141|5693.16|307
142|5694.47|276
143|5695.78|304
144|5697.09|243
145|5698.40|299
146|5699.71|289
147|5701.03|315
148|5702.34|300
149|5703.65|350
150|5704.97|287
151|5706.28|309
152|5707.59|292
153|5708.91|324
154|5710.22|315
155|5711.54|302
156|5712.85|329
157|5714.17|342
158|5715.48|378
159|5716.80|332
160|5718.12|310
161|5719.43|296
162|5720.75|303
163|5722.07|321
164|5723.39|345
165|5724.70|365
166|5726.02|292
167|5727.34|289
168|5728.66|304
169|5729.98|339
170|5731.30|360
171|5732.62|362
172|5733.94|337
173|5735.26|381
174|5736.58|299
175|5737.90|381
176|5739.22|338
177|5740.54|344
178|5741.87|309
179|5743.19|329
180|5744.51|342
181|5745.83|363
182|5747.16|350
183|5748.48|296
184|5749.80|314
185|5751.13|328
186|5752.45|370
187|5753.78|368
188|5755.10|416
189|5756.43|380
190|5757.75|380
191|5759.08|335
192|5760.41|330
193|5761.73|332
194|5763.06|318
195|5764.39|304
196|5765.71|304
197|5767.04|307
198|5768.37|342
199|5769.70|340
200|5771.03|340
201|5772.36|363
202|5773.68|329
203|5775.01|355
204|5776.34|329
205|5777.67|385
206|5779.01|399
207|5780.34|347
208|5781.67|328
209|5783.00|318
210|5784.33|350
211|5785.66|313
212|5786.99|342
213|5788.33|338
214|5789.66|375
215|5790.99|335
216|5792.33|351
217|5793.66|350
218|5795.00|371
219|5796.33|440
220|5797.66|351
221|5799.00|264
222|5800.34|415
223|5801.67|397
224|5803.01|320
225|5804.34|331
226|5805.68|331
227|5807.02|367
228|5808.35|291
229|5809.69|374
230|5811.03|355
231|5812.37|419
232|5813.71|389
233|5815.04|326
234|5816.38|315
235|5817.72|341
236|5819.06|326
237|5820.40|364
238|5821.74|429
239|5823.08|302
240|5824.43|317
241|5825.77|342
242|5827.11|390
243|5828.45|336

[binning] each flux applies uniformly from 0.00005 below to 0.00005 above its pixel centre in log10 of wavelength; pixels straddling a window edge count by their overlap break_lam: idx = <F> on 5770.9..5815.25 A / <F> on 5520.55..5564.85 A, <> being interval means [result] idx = 1.24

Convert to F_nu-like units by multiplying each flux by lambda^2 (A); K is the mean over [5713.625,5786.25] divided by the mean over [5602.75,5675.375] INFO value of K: 1.2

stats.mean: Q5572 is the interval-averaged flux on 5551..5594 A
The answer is 279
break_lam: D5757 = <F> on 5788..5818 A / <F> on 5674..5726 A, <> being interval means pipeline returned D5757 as 1.1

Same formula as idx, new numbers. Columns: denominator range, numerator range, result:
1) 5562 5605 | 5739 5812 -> 1.26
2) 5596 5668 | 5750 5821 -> 1.21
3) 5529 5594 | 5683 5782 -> 1.17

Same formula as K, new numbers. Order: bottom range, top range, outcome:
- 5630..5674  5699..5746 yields 1.14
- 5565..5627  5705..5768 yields 1.25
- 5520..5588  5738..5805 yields 1.31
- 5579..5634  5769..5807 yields 1.35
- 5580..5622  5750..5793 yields 1.33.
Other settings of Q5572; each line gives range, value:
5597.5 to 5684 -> 290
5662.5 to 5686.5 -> 303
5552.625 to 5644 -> 281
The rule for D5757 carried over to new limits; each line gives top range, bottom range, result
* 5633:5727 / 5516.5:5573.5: 1.07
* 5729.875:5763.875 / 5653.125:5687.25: 1.13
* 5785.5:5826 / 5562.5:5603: 1.28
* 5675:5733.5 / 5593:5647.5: 1.12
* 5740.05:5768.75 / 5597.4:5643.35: 1.21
